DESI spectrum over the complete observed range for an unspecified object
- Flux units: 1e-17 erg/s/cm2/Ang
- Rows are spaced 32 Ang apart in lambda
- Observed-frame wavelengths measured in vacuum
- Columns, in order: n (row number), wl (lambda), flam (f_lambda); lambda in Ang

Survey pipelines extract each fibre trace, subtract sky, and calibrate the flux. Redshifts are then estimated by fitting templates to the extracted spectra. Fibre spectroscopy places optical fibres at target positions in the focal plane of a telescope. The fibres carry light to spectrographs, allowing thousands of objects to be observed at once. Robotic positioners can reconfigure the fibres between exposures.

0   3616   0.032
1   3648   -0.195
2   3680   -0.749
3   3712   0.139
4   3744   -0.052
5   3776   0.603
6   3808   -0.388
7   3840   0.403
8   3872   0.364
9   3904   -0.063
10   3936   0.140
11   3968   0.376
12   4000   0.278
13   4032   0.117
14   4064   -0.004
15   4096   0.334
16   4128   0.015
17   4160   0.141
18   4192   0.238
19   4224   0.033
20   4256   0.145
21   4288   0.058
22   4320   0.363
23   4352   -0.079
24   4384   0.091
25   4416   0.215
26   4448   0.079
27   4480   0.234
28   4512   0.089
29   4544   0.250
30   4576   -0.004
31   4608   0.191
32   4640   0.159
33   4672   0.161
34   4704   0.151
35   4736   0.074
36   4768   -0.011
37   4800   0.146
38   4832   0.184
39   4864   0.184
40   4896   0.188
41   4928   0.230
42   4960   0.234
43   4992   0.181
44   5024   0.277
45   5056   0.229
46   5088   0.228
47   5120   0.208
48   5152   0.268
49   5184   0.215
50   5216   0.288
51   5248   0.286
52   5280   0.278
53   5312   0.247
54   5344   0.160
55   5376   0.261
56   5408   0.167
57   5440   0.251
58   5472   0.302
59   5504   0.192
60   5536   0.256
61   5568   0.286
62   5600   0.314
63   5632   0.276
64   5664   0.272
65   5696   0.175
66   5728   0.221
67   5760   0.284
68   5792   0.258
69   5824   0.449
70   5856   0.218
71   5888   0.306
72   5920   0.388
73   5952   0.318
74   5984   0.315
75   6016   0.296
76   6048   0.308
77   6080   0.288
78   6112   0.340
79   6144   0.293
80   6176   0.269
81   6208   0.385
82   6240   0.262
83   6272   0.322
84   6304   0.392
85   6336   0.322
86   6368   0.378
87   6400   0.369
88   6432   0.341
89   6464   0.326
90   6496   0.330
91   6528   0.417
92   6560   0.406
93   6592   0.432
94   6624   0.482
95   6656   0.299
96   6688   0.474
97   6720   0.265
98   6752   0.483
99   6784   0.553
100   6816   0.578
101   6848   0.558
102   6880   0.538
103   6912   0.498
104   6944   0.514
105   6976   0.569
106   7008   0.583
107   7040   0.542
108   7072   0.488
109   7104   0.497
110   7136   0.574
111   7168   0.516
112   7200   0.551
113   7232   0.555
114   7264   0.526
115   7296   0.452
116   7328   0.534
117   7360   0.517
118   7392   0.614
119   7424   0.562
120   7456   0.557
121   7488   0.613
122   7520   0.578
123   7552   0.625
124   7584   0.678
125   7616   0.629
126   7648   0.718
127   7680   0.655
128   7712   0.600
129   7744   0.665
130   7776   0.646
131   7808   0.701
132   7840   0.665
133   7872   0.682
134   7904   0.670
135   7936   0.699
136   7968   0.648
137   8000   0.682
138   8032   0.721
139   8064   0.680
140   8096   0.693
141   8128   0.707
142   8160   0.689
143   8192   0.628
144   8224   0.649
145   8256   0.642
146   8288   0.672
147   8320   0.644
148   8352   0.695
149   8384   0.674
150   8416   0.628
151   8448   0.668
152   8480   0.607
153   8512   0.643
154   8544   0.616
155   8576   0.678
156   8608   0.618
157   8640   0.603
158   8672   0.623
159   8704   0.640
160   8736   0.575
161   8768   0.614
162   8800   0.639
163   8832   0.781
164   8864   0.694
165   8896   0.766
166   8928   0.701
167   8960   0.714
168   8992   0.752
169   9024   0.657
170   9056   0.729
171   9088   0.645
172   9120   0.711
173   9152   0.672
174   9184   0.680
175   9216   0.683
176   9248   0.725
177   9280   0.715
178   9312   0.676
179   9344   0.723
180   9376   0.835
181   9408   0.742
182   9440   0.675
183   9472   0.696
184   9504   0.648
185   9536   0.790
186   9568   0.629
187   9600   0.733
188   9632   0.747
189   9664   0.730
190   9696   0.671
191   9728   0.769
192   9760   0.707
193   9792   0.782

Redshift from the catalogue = 0.692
